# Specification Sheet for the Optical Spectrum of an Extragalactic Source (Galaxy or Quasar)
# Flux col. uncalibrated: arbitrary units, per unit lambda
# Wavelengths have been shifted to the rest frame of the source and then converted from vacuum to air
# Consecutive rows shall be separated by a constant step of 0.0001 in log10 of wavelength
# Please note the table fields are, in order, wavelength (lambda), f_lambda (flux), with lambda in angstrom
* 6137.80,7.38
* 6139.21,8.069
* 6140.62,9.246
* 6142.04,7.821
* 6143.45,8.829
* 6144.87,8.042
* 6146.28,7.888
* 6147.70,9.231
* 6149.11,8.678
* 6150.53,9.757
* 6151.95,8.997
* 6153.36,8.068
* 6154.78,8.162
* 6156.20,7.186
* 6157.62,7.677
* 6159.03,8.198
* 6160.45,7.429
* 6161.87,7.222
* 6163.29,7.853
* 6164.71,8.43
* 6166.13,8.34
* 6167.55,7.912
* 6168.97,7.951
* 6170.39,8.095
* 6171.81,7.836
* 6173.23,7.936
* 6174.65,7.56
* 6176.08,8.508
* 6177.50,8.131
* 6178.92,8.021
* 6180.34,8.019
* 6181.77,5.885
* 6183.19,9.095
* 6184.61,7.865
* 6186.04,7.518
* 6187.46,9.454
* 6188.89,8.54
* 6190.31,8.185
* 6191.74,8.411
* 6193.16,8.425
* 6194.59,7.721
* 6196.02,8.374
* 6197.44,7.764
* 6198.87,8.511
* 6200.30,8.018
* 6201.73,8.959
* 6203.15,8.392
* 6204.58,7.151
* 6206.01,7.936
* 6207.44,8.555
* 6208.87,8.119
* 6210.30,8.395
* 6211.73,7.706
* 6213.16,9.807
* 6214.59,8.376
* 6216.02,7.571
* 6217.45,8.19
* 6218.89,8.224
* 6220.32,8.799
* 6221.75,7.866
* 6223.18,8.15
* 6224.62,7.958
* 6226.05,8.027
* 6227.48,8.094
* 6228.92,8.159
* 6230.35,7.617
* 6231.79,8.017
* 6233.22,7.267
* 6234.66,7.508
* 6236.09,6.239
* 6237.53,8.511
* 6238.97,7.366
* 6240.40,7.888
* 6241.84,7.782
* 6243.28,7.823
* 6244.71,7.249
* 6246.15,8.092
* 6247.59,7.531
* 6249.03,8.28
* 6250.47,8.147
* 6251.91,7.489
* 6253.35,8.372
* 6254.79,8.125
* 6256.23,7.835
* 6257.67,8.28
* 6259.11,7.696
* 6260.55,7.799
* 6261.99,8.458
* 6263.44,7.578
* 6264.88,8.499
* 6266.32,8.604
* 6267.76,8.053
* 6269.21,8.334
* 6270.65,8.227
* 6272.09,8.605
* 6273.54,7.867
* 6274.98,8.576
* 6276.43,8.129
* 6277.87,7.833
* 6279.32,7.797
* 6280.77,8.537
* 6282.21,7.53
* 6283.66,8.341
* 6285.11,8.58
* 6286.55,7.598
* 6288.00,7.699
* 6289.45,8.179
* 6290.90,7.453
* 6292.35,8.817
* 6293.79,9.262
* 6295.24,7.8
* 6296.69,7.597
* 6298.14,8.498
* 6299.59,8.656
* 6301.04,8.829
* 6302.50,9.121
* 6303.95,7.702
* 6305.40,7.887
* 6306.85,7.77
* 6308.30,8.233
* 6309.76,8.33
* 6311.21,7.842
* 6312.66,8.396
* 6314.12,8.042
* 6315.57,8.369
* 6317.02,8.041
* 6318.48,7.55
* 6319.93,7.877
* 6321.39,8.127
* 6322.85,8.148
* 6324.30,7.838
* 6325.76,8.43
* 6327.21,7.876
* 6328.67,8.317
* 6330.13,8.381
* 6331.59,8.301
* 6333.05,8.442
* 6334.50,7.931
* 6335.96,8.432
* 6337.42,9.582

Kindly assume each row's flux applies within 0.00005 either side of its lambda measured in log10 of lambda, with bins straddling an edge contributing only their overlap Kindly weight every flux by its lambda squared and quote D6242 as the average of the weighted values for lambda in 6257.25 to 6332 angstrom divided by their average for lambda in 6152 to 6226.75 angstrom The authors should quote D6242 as 1.04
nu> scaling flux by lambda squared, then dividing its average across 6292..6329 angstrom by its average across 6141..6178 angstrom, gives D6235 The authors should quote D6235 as 1.06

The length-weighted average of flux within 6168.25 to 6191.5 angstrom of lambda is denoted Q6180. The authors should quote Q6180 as 8.04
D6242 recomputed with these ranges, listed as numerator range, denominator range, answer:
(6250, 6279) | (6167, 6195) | 1.04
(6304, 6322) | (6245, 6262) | 1.03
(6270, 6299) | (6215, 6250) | 1.06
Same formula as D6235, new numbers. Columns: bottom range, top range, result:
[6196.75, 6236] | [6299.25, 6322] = 1.04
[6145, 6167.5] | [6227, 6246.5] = 0.96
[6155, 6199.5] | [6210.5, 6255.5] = 1.01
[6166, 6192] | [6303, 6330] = 1.05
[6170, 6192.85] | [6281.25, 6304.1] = 1.06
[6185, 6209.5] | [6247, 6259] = 0.99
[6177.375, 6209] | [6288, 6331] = 1.04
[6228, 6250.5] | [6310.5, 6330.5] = 1.08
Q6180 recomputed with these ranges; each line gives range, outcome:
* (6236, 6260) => 7.85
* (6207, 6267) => 8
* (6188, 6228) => 8.23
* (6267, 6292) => 8.09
